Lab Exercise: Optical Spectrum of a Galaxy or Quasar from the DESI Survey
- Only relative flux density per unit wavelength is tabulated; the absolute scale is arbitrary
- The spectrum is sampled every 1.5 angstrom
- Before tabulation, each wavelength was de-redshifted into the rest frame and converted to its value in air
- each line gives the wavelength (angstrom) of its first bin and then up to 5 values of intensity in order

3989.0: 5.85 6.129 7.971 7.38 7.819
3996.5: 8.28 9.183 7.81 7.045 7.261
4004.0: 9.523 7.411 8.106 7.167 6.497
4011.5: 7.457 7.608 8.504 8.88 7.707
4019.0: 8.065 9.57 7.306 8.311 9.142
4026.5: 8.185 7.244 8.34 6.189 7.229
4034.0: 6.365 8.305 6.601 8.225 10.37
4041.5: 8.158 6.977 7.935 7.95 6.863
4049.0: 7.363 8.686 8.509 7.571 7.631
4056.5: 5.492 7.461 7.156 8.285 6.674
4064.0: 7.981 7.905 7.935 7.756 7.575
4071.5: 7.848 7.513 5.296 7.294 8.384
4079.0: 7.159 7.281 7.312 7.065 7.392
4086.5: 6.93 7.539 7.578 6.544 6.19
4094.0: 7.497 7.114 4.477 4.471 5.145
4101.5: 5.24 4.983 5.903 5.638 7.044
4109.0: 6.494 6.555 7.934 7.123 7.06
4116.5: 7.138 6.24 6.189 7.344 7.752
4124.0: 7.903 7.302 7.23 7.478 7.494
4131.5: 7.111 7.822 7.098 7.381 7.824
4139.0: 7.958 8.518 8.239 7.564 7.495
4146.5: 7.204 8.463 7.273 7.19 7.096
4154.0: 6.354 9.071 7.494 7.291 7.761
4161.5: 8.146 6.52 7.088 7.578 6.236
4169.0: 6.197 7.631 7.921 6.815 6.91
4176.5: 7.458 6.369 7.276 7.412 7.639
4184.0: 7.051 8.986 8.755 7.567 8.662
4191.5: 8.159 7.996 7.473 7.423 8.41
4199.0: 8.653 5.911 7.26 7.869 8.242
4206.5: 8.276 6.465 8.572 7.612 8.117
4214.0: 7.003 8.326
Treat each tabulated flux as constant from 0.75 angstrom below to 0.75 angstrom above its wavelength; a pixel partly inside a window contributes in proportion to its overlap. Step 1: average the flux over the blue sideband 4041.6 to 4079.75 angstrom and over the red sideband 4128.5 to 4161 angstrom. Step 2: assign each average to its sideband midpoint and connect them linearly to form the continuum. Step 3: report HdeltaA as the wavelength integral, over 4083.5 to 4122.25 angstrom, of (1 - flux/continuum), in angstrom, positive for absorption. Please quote 5.4 angstrom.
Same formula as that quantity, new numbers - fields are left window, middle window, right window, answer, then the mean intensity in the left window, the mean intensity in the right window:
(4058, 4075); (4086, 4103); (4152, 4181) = 2.8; 7.48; 7.23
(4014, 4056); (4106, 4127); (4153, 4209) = 1.8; 7.92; 7.53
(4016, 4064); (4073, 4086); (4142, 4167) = 0.8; 7.76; 7.48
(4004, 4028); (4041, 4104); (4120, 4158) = 5.9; 8.02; 7.58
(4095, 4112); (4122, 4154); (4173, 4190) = -4.8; 5.81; 7.54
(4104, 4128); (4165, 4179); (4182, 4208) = 1.1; 6.94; 7.86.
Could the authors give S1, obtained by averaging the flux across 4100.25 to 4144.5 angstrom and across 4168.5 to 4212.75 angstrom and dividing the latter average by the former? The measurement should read 1.1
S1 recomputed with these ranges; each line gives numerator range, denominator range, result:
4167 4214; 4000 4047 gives 0.97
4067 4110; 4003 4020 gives 0.84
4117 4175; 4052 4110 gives 1.07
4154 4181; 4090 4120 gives 1.16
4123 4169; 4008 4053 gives 0.95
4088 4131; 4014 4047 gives 0.83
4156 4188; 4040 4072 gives 0.96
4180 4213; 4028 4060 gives 1.03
